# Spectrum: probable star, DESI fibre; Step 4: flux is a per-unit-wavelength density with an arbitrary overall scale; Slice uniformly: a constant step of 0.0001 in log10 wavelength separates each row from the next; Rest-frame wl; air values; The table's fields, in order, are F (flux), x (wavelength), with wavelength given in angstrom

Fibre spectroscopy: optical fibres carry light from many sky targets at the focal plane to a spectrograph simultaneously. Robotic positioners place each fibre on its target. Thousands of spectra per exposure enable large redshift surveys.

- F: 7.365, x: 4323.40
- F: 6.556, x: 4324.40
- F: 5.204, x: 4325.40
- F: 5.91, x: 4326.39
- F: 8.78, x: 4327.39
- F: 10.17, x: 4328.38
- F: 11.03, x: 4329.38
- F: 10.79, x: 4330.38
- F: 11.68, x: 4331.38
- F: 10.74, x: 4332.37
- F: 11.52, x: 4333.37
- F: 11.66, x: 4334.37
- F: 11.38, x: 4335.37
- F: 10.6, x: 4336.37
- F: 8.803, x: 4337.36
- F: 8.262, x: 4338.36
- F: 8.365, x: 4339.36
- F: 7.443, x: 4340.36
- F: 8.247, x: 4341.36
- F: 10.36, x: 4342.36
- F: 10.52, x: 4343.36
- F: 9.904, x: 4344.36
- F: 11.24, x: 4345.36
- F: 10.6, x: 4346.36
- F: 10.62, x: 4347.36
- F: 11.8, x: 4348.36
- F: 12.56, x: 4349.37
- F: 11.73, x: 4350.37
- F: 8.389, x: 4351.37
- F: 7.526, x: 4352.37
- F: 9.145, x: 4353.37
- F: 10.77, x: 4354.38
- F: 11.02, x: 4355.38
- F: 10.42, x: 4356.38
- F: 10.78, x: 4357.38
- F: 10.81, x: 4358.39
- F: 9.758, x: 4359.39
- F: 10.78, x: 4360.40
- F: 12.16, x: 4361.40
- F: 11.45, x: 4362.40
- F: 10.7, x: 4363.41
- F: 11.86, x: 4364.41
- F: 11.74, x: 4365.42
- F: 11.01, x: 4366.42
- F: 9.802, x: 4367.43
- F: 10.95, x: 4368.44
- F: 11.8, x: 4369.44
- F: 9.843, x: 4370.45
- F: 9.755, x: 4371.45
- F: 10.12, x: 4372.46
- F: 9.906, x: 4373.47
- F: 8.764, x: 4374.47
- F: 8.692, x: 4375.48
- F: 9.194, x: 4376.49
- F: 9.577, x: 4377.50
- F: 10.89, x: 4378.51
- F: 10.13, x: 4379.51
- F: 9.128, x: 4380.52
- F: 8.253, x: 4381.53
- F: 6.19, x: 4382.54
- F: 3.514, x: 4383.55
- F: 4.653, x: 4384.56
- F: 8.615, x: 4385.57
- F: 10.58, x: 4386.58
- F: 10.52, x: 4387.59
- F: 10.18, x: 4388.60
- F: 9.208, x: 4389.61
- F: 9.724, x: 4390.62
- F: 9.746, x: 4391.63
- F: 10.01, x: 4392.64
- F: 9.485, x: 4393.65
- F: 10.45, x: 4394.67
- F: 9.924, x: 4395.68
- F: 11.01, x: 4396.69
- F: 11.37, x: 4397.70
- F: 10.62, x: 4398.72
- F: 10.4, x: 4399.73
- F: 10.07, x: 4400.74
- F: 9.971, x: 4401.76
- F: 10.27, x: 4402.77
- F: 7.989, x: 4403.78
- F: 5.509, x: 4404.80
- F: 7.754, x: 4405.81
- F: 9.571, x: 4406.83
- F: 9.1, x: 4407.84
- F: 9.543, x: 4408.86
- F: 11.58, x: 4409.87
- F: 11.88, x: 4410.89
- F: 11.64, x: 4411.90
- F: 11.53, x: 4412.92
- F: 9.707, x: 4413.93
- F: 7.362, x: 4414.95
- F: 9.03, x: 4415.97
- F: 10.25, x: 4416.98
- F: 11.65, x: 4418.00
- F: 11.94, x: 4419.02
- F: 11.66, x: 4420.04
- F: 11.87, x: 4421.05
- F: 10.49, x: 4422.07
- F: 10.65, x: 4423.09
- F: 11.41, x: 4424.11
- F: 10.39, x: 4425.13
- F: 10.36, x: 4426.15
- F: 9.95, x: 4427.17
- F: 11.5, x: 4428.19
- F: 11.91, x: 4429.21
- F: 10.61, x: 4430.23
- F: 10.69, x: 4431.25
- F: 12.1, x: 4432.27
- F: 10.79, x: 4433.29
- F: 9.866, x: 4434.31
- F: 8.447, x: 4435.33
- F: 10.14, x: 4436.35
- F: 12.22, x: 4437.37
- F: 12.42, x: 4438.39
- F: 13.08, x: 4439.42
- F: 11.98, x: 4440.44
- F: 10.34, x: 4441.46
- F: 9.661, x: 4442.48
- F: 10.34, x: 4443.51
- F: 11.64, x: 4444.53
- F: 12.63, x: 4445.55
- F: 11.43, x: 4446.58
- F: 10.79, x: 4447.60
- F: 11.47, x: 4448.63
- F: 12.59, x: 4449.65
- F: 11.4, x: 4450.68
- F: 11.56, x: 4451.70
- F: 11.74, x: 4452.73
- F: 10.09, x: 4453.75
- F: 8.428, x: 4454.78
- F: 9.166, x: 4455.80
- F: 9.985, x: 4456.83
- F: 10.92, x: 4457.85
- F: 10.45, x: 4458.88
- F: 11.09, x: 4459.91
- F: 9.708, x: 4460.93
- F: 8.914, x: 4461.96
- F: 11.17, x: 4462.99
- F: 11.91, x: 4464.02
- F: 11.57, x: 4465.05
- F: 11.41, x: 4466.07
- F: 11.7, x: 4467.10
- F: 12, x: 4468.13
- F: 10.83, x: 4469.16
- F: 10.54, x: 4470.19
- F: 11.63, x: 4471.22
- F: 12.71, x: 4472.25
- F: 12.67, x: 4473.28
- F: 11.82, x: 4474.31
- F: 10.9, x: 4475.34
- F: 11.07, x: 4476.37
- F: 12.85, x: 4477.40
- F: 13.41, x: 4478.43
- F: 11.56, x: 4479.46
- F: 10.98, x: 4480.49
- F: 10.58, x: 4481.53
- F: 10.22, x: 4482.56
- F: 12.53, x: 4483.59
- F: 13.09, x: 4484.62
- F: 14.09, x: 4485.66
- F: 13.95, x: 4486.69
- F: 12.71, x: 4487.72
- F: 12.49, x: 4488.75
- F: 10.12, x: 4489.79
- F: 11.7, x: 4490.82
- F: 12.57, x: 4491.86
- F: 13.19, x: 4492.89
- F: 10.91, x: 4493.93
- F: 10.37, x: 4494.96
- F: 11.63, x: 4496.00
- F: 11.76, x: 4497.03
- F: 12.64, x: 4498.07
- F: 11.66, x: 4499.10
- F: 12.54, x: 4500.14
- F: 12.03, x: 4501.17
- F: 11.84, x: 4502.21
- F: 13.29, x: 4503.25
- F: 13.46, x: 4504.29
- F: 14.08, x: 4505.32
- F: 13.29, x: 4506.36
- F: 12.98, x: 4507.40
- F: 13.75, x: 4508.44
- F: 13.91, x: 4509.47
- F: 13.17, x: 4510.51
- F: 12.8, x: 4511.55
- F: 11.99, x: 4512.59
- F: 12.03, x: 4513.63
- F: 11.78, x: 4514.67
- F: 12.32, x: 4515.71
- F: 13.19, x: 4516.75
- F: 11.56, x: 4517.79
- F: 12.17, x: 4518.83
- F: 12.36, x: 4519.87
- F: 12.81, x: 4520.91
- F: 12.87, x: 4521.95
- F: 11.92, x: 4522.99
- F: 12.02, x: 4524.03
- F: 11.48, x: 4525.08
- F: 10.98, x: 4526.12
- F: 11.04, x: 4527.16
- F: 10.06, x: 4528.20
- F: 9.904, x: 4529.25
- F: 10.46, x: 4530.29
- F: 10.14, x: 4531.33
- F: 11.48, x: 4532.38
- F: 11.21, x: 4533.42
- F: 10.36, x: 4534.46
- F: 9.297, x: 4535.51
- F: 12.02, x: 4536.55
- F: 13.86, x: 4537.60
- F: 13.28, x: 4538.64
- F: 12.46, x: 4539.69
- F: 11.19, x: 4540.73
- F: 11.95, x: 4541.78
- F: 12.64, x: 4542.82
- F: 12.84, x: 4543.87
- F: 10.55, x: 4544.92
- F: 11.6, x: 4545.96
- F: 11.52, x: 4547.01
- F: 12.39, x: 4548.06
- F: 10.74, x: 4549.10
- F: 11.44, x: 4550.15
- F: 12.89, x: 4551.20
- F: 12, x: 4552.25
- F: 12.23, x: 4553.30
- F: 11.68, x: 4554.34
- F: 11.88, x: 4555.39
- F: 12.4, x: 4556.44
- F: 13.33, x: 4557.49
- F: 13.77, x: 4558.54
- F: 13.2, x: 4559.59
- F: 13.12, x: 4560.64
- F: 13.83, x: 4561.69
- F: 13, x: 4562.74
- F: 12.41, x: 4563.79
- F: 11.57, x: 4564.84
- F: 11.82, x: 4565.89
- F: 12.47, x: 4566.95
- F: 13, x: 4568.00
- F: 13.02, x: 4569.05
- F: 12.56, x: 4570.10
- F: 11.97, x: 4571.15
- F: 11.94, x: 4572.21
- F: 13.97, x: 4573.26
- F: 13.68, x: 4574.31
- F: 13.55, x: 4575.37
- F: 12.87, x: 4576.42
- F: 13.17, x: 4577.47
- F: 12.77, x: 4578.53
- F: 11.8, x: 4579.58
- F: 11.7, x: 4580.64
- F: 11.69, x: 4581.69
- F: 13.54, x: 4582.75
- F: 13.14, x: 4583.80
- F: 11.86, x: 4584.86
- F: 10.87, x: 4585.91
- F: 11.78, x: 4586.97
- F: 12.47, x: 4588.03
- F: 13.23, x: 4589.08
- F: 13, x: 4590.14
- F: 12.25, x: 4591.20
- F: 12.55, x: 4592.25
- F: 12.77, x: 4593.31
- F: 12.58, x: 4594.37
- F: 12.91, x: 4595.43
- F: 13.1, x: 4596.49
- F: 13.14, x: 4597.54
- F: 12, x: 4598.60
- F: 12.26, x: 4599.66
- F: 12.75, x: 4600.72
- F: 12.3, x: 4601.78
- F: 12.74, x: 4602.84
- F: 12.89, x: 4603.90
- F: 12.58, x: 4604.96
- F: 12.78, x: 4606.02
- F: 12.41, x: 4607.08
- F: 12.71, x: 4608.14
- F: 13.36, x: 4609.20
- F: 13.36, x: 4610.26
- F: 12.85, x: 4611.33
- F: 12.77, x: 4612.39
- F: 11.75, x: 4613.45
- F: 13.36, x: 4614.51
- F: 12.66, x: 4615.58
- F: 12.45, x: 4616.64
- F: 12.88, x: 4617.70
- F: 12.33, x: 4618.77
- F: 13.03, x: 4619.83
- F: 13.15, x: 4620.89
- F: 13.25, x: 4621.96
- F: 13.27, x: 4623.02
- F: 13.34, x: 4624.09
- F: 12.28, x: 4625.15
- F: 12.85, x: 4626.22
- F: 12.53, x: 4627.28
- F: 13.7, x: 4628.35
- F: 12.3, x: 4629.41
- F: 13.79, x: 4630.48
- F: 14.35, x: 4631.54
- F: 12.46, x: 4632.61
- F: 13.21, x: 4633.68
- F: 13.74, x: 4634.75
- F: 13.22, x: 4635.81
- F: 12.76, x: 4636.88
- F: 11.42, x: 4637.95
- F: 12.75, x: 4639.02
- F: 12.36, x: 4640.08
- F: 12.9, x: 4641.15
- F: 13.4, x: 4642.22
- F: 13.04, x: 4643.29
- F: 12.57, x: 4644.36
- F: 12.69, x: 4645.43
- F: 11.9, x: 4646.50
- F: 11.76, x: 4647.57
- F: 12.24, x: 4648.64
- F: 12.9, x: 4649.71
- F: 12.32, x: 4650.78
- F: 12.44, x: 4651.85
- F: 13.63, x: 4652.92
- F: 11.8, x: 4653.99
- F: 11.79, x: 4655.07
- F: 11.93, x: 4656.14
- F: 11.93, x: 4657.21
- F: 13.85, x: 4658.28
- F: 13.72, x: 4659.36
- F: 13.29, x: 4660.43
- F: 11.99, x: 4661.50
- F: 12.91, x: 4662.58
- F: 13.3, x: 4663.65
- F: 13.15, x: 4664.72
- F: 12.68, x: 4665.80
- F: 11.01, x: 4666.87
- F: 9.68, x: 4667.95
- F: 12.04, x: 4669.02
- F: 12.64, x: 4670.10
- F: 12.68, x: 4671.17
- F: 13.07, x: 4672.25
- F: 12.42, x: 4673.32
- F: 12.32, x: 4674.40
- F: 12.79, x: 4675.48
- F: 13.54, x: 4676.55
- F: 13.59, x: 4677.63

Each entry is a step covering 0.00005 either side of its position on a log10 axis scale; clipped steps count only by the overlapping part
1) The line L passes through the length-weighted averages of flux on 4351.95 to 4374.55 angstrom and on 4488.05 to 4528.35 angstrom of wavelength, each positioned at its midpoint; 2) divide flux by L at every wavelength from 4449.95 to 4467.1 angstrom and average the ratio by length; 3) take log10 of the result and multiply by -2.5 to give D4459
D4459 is 0.10 mag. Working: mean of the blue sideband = 10.5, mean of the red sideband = 12.2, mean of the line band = 10.7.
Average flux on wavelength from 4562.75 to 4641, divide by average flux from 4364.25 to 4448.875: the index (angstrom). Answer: 1.25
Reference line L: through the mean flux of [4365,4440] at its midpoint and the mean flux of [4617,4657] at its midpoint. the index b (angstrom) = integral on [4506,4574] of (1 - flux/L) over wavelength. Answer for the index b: -3.1 angstrom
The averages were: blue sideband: 10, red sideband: 12.8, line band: 12.2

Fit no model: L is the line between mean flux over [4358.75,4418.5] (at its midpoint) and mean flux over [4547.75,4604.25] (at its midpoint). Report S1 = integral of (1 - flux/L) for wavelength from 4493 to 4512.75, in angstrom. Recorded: -1.9 angstrom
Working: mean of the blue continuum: 9.78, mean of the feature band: 12.6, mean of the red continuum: 12.6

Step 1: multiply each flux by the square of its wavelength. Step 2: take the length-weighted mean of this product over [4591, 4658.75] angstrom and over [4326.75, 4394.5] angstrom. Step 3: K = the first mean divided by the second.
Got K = 1.44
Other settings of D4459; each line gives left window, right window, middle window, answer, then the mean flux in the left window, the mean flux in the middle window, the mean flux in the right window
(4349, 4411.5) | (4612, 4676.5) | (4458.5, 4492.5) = -0.08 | 9.82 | 11.7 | 12.7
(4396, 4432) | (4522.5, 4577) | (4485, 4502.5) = -0.07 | 10.3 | 12.1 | 12.1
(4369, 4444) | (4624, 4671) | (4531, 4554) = -0.02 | 10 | 11.7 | 12.6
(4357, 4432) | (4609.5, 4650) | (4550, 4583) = -0.05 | 10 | 12.6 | 12.8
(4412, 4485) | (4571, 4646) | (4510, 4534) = 0.01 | 11.1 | 11.7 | 12.8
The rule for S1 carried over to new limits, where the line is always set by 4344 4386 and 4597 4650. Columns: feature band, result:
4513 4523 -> -0.6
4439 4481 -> -0.9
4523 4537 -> 1.1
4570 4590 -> -0.4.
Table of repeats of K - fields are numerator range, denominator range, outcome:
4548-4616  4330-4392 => 1.40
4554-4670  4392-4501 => 1.24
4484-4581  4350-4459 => 1.27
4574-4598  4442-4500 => 1.16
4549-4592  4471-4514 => 1.05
